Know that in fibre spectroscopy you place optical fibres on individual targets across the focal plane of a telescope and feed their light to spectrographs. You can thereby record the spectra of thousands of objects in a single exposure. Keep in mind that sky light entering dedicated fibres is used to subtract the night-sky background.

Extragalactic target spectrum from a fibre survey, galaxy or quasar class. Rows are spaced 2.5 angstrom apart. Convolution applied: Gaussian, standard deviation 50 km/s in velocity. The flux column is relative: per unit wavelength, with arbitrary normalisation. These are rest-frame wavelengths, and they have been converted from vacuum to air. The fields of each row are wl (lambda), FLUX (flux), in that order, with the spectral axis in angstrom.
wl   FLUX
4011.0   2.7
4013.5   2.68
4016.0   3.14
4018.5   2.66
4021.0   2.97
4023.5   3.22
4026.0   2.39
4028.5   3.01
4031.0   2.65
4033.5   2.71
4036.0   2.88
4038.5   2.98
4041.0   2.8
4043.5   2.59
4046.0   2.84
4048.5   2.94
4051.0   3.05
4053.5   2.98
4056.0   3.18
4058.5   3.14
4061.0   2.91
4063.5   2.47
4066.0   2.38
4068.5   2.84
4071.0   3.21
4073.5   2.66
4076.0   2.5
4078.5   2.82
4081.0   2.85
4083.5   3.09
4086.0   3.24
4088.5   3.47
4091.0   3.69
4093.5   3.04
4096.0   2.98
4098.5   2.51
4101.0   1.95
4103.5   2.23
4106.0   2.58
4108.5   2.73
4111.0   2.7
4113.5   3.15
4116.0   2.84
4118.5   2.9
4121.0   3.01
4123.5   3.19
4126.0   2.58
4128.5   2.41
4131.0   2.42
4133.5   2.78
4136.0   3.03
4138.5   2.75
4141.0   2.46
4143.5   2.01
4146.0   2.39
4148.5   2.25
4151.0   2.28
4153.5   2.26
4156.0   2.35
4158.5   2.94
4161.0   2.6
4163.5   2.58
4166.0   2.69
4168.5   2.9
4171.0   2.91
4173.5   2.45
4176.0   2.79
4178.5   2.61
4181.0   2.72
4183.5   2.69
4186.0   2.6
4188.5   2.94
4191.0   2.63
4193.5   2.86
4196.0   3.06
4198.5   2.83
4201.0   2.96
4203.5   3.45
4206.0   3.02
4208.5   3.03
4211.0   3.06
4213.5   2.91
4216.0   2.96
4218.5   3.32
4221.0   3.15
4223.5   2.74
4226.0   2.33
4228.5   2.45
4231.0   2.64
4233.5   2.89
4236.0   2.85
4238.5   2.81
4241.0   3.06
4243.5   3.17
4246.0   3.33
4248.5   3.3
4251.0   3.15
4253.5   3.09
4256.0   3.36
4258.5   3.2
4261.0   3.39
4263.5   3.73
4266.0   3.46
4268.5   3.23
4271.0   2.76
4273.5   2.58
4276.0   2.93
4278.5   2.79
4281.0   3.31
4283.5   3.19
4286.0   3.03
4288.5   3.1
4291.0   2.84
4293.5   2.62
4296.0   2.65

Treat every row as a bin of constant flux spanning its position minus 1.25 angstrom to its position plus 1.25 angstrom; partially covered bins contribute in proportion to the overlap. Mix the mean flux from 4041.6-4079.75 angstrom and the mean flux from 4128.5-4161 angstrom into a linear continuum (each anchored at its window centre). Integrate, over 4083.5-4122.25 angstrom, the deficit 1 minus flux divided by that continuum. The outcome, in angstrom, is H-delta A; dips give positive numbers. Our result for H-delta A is -3.06 angstrom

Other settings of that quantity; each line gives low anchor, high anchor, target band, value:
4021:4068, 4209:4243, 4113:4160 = 3.84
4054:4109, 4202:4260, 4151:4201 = 4.23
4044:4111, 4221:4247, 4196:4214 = -1.29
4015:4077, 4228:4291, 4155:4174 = 1.80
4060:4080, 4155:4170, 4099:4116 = 0.83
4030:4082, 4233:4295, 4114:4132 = 0.78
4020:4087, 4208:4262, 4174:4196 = 1.69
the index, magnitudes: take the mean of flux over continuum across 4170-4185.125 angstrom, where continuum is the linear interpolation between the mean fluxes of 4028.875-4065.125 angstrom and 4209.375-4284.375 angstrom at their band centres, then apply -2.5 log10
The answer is 0.11 mag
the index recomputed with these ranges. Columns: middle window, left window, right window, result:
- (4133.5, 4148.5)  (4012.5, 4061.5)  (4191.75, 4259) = 0.17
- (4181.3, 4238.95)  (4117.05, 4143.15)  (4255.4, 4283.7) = 0.04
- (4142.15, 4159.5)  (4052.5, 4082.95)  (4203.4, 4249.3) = 0.23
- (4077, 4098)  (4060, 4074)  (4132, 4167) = -0.16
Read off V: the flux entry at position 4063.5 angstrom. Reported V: 2.47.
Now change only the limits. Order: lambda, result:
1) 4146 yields 2.39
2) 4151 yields 2.28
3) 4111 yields 2.7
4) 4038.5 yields 2.98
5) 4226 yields 2.33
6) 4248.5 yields 3.3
